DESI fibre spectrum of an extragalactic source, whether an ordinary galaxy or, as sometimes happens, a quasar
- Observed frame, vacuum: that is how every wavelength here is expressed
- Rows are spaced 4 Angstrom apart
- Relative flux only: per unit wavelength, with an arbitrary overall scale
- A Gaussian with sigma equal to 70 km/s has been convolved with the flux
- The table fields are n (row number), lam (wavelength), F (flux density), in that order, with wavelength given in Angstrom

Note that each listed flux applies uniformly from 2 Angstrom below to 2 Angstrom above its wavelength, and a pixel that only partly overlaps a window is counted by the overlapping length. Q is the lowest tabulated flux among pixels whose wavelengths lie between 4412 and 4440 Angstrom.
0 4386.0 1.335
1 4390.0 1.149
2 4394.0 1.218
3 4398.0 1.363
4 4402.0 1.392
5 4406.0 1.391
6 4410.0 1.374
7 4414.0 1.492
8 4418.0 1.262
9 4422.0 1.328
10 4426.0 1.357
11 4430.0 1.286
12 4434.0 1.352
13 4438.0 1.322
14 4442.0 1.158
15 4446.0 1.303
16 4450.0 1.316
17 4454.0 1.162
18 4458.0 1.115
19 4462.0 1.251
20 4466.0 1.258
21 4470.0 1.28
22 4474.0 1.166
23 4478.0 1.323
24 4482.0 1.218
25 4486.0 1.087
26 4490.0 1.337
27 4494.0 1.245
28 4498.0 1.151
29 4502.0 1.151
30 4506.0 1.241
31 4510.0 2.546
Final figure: 1.262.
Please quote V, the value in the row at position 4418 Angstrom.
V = 1.262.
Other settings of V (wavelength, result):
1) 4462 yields 1.251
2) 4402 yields 1.392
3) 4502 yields 1.151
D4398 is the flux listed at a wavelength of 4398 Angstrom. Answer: 1.363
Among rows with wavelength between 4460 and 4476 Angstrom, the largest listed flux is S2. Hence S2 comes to 1.28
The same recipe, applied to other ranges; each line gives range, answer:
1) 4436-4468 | 1.322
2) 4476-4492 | 1.337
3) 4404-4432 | 1.492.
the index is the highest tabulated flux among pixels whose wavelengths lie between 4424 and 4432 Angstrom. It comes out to 1.357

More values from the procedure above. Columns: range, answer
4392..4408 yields 1.392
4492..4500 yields 1.245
